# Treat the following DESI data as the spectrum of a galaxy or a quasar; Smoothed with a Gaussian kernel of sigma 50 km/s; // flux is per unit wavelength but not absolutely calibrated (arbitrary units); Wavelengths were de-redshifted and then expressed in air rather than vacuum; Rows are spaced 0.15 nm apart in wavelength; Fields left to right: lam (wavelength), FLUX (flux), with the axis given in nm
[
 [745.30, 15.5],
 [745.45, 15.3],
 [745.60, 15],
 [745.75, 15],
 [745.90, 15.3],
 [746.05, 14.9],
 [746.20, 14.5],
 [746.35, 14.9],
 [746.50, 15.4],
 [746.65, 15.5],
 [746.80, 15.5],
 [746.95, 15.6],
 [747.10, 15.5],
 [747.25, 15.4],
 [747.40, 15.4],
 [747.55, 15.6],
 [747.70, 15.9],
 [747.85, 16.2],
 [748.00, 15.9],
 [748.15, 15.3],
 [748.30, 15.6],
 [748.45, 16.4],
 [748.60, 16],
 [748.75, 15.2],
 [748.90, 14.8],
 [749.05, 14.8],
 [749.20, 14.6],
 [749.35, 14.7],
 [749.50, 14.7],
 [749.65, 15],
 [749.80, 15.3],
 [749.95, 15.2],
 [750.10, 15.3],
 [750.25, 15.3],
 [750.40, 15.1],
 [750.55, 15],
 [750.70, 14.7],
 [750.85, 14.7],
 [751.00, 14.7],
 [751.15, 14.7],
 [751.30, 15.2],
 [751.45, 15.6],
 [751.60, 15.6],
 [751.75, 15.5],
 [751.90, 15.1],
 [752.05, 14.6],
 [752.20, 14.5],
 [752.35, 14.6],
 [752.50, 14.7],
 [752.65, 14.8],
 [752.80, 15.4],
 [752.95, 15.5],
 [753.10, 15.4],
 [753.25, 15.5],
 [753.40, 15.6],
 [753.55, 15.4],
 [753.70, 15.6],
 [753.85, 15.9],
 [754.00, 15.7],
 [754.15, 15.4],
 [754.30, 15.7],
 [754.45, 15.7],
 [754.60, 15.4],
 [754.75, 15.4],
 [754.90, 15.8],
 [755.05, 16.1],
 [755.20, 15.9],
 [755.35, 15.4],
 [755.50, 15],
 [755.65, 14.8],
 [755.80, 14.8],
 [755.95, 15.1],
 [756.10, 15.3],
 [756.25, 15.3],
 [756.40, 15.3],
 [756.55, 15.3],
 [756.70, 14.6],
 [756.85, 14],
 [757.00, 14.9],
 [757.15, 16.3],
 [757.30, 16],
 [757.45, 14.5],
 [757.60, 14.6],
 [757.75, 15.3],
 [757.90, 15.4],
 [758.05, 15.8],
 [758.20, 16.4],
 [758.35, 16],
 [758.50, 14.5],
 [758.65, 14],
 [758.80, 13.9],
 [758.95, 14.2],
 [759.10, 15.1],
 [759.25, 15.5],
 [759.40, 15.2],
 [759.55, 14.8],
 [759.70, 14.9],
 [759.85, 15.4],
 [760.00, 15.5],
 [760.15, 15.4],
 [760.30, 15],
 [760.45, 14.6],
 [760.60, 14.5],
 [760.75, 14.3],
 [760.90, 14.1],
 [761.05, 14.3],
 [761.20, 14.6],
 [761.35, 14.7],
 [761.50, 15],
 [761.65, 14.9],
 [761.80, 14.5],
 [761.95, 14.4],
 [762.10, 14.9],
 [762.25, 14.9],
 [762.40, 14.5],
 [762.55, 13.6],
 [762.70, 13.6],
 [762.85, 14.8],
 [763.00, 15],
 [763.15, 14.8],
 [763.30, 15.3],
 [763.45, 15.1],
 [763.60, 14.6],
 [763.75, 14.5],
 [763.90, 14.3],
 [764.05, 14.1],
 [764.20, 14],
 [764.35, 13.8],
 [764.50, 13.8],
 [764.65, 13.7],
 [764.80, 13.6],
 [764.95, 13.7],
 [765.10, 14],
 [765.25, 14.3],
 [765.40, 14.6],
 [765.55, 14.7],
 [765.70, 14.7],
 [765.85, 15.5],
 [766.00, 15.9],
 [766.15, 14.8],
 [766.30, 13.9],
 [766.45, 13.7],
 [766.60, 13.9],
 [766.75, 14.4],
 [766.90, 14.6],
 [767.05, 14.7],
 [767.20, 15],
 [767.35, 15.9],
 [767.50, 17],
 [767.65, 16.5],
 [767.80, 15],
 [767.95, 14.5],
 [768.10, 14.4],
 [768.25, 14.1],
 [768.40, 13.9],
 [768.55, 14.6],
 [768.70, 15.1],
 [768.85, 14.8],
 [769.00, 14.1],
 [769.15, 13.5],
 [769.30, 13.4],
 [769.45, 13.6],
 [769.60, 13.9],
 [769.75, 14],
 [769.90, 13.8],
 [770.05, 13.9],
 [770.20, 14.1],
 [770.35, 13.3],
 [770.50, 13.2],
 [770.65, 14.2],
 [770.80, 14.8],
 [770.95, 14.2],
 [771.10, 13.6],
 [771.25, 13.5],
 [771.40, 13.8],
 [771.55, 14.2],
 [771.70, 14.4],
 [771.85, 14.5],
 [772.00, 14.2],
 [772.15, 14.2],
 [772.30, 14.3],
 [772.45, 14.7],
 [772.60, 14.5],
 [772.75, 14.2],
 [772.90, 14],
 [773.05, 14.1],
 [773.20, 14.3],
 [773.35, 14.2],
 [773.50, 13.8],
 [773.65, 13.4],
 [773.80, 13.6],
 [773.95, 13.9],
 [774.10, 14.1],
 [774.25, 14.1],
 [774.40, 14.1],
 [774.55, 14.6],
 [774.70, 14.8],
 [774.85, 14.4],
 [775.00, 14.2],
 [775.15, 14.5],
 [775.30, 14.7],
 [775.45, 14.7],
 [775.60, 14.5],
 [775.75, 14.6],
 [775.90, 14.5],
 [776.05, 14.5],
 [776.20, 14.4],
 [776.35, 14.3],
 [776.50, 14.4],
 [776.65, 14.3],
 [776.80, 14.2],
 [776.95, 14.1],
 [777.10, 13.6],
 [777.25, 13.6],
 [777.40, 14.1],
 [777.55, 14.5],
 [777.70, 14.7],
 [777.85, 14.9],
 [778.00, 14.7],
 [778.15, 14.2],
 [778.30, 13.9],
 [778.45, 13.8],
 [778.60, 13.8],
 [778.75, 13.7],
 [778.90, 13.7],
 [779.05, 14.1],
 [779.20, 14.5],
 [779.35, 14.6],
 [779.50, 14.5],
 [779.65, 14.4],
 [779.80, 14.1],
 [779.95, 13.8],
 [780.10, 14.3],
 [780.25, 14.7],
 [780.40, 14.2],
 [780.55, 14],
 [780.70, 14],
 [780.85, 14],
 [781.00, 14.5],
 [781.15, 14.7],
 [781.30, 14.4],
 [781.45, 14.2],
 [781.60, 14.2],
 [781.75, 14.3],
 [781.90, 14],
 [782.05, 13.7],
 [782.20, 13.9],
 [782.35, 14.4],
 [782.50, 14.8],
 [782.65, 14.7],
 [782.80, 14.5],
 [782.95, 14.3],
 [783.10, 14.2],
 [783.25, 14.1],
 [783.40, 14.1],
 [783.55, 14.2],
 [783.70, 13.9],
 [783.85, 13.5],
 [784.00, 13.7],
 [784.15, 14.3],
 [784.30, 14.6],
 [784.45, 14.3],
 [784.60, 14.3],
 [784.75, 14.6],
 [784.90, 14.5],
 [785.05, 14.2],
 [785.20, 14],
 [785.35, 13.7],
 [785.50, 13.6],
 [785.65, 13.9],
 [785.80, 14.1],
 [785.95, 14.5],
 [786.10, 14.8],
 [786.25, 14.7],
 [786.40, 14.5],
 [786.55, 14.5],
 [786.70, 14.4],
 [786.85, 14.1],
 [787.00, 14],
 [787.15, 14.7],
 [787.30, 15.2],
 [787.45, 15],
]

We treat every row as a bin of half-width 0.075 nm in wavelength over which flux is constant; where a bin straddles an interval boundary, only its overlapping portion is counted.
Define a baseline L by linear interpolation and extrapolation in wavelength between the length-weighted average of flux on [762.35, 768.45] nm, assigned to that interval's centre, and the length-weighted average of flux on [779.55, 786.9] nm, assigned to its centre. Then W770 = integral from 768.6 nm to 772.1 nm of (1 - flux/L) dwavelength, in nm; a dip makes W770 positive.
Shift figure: 0.11 nm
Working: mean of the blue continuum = 14.6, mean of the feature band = 14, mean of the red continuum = 14.2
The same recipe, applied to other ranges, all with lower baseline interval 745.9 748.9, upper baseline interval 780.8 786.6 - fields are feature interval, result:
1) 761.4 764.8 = 0.12 nm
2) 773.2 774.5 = 0.06 nm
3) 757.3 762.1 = 0.05 nm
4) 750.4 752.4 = 0.05 nm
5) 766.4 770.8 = 0.11 nm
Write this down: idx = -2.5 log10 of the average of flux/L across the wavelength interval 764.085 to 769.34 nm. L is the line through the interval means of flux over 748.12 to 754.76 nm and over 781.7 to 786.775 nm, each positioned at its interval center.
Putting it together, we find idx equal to 0.02 mag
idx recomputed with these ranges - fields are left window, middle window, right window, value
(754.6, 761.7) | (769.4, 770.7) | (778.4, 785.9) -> 0.06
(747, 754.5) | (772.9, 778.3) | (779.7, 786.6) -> 0.02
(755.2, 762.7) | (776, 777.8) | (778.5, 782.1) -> 0.01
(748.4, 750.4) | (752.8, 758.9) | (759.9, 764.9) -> -0.03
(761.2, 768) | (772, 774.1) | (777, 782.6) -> 0.02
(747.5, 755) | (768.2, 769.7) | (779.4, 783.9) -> 0.04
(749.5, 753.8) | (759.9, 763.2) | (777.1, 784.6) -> 0.01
